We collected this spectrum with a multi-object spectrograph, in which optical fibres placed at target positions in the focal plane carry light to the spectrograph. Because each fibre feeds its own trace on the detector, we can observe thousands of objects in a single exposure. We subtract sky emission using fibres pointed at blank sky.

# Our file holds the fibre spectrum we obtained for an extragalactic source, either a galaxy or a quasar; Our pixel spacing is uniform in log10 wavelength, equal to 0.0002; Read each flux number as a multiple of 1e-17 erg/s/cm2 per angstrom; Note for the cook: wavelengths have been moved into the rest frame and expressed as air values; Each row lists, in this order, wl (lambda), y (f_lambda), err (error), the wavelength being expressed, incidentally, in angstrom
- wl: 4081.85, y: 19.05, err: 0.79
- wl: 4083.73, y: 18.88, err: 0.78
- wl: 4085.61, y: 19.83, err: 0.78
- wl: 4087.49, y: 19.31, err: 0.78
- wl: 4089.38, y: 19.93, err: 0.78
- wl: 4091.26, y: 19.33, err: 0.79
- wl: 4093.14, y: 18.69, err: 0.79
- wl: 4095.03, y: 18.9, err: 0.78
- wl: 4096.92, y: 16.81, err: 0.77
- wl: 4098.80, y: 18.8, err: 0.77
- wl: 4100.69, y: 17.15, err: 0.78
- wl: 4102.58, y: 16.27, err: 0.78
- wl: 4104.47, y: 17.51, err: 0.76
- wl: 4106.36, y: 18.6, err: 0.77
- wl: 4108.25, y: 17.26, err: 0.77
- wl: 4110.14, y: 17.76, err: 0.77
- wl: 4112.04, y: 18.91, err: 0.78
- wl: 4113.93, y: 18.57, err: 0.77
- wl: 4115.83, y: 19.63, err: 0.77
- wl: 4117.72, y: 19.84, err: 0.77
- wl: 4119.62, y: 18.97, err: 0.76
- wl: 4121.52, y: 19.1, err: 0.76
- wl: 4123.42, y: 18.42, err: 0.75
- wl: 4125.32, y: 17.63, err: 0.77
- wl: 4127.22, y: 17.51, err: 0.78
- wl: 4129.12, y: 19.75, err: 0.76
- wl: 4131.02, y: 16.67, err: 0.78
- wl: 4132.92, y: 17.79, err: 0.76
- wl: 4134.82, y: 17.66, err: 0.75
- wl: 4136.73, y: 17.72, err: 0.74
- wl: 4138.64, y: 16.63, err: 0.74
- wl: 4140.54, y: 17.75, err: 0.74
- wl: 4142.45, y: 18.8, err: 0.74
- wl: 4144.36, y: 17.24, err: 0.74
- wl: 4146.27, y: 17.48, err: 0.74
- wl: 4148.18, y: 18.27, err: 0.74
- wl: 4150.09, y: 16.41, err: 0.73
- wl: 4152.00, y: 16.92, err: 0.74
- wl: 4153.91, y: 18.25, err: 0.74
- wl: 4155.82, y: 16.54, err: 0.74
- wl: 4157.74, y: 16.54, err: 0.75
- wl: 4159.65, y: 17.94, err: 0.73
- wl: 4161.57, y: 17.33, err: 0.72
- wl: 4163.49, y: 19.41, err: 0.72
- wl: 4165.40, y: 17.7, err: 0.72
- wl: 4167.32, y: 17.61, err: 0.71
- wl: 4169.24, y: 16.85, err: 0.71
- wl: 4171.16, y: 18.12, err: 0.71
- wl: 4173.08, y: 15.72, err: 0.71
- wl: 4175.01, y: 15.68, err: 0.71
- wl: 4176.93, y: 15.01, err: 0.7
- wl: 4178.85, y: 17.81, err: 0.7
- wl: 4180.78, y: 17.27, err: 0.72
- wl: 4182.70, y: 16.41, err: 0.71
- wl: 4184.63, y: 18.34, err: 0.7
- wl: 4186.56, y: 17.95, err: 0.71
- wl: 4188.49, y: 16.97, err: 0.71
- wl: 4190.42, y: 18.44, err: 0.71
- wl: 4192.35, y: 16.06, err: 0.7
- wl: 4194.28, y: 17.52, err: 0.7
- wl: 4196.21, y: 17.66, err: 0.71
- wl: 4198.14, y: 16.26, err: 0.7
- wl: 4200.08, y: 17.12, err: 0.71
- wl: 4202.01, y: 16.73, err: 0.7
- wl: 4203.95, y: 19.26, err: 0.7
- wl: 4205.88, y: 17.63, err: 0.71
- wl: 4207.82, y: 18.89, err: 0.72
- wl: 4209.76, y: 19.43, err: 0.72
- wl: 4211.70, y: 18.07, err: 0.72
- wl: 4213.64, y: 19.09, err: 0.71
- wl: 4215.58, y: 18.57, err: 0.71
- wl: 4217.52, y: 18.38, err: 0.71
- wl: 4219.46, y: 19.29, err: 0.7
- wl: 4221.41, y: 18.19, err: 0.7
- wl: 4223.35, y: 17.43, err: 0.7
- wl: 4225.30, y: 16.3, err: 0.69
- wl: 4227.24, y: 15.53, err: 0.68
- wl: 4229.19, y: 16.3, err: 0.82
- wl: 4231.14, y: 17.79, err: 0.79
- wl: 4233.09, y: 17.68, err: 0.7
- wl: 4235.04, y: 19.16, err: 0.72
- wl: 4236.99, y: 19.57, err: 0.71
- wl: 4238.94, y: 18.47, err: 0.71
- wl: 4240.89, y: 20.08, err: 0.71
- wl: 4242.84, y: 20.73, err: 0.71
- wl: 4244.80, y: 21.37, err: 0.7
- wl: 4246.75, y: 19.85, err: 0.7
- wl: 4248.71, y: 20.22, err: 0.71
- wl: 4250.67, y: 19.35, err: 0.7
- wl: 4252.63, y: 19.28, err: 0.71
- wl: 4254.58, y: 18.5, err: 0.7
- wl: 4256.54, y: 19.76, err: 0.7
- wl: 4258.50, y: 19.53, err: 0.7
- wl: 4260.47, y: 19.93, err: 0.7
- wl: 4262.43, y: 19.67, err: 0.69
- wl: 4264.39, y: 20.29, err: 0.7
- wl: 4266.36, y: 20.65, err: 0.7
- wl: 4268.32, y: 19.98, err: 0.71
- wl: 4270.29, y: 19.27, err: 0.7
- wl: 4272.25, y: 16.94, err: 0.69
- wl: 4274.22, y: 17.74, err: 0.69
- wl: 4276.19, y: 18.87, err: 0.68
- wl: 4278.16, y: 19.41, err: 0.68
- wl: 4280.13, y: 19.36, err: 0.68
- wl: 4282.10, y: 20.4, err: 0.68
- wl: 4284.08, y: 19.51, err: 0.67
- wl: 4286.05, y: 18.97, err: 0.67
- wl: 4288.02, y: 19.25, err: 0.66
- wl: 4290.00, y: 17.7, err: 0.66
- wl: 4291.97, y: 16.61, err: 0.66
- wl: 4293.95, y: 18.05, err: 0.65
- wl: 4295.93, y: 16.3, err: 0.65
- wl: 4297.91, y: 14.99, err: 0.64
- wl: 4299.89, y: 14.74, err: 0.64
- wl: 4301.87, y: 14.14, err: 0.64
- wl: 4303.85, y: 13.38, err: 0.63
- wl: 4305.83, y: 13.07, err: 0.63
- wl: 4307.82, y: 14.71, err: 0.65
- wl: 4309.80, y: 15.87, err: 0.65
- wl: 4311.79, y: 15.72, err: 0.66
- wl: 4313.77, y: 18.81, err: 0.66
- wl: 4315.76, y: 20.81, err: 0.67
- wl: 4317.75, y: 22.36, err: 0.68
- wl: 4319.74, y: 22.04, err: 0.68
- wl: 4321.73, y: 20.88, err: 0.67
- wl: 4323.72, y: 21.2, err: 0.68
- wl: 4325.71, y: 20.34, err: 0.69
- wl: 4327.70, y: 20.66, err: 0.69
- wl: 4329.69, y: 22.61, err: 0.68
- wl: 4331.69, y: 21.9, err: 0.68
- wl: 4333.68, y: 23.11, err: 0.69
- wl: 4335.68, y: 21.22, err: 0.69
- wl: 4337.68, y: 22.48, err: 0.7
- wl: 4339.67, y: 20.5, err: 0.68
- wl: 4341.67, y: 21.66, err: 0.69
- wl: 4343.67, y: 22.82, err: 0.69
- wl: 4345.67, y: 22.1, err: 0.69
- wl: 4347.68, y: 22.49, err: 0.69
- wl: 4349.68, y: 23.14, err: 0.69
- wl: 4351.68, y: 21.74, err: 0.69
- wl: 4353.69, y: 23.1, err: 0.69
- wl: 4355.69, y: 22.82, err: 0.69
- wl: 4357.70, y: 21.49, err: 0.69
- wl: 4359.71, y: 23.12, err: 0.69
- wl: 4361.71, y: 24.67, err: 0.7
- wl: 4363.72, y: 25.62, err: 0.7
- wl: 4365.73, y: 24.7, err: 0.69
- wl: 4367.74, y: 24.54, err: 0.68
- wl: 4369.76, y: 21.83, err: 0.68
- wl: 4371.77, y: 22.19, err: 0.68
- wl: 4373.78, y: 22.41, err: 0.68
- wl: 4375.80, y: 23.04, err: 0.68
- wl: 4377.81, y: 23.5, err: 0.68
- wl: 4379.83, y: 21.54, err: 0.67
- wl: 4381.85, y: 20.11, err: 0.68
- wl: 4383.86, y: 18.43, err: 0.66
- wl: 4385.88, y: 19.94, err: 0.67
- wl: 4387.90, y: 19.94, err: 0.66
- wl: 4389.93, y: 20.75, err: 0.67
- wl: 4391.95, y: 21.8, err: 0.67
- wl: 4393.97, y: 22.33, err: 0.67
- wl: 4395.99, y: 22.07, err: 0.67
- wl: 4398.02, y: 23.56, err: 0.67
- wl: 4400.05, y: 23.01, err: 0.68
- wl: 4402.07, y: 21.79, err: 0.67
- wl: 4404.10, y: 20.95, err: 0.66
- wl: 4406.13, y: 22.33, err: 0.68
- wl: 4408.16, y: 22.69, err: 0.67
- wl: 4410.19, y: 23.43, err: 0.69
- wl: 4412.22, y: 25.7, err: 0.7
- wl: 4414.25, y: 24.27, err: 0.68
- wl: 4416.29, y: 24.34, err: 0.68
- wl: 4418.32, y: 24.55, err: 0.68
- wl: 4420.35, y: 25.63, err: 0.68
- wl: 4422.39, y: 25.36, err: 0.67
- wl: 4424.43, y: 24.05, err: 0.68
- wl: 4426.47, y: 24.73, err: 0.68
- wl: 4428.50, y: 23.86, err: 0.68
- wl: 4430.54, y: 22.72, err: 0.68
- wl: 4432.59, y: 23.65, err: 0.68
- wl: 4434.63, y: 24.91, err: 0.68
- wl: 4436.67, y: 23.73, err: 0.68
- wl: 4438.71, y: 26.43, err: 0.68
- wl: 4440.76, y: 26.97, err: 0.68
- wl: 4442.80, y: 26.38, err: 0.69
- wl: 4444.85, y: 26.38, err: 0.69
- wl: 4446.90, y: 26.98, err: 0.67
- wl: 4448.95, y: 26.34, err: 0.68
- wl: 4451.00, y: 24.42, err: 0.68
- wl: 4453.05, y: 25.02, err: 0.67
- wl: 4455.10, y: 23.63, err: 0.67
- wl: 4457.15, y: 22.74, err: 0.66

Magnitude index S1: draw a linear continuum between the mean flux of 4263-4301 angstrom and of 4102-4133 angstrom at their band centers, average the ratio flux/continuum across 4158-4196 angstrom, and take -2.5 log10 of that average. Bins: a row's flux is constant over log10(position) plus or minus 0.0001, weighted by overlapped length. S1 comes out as 0.06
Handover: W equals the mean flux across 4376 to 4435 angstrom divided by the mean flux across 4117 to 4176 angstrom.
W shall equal 1.29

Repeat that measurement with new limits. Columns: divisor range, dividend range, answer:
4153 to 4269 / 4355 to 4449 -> 1.29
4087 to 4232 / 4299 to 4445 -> 1.24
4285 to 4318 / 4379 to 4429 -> 1.36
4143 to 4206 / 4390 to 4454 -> 1.40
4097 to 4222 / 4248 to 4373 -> 1.13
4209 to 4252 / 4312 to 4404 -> 1.18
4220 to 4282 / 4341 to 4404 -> 1.18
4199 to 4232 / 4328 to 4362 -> 1.25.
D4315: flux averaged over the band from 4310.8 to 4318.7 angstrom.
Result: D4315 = 19.4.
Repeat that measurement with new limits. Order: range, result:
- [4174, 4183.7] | 16.4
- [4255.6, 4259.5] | 19.6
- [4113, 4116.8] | 19.1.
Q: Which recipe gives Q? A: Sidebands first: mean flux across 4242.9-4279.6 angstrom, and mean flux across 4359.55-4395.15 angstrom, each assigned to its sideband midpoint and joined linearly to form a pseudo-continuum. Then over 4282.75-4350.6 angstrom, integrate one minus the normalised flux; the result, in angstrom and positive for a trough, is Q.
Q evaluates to 5.20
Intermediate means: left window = 19.5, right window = 22.2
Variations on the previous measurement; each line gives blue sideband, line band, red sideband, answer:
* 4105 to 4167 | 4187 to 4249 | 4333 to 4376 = 4.8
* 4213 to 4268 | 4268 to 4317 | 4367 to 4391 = 6.2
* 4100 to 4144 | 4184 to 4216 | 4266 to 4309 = -0.2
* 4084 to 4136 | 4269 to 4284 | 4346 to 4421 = 1.5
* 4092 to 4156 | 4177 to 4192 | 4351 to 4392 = 1.3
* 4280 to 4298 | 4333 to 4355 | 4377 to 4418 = -2.2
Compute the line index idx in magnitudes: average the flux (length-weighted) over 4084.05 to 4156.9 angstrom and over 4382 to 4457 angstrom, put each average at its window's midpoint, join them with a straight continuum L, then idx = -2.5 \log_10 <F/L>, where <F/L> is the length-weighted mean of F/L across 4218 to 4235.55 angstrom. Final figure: 0.15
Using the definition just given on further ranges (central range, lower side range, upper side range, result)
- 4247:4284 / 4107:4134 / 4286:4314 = -0.179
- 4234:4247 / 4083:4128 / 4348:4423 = 0.035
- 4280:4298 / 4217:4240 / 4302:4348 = 0.053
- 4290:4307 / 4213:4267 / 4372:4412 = 0.294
